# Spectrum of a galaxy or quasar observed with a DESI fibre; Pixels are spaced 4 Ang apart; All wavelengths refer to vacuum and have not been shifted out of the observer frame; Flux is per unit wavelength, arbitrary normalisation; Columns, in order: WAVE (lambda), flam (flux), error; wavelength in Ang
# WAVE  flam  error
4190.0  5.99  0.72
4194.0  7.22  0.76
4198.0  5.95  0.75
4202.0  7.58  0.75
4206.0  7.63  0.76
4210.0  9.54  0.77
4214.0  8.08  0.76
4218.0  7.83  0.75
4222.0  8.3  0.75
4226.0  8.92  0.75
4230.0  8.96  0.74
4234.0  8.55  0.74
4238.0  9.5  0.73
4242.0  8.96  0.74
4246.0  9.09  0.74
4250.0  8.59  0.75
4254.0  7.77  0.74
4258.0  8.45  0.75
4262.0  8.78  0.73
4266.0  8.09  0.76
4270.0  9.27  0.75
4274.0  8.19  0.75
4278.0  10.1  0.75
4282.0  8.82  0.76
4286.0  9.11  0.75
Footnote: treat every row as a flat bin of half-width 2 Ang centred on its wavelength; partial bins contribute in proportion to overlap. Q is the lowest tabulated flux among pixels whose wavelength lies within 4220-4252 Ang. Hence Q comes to 8.3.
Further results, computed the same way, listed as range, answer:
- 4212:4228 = 7.83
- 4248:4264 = 7.77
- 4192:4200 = 5.95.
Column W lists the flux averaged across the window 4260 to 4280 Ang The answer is 8.89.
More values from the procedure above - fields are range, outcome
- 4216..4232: 8.5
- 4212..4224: 8.07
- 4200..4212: 8.25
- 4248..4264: 8.4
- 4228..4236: 8.76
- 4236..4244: 9.23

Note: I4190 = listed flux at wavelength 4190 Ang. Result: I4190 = 5.99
